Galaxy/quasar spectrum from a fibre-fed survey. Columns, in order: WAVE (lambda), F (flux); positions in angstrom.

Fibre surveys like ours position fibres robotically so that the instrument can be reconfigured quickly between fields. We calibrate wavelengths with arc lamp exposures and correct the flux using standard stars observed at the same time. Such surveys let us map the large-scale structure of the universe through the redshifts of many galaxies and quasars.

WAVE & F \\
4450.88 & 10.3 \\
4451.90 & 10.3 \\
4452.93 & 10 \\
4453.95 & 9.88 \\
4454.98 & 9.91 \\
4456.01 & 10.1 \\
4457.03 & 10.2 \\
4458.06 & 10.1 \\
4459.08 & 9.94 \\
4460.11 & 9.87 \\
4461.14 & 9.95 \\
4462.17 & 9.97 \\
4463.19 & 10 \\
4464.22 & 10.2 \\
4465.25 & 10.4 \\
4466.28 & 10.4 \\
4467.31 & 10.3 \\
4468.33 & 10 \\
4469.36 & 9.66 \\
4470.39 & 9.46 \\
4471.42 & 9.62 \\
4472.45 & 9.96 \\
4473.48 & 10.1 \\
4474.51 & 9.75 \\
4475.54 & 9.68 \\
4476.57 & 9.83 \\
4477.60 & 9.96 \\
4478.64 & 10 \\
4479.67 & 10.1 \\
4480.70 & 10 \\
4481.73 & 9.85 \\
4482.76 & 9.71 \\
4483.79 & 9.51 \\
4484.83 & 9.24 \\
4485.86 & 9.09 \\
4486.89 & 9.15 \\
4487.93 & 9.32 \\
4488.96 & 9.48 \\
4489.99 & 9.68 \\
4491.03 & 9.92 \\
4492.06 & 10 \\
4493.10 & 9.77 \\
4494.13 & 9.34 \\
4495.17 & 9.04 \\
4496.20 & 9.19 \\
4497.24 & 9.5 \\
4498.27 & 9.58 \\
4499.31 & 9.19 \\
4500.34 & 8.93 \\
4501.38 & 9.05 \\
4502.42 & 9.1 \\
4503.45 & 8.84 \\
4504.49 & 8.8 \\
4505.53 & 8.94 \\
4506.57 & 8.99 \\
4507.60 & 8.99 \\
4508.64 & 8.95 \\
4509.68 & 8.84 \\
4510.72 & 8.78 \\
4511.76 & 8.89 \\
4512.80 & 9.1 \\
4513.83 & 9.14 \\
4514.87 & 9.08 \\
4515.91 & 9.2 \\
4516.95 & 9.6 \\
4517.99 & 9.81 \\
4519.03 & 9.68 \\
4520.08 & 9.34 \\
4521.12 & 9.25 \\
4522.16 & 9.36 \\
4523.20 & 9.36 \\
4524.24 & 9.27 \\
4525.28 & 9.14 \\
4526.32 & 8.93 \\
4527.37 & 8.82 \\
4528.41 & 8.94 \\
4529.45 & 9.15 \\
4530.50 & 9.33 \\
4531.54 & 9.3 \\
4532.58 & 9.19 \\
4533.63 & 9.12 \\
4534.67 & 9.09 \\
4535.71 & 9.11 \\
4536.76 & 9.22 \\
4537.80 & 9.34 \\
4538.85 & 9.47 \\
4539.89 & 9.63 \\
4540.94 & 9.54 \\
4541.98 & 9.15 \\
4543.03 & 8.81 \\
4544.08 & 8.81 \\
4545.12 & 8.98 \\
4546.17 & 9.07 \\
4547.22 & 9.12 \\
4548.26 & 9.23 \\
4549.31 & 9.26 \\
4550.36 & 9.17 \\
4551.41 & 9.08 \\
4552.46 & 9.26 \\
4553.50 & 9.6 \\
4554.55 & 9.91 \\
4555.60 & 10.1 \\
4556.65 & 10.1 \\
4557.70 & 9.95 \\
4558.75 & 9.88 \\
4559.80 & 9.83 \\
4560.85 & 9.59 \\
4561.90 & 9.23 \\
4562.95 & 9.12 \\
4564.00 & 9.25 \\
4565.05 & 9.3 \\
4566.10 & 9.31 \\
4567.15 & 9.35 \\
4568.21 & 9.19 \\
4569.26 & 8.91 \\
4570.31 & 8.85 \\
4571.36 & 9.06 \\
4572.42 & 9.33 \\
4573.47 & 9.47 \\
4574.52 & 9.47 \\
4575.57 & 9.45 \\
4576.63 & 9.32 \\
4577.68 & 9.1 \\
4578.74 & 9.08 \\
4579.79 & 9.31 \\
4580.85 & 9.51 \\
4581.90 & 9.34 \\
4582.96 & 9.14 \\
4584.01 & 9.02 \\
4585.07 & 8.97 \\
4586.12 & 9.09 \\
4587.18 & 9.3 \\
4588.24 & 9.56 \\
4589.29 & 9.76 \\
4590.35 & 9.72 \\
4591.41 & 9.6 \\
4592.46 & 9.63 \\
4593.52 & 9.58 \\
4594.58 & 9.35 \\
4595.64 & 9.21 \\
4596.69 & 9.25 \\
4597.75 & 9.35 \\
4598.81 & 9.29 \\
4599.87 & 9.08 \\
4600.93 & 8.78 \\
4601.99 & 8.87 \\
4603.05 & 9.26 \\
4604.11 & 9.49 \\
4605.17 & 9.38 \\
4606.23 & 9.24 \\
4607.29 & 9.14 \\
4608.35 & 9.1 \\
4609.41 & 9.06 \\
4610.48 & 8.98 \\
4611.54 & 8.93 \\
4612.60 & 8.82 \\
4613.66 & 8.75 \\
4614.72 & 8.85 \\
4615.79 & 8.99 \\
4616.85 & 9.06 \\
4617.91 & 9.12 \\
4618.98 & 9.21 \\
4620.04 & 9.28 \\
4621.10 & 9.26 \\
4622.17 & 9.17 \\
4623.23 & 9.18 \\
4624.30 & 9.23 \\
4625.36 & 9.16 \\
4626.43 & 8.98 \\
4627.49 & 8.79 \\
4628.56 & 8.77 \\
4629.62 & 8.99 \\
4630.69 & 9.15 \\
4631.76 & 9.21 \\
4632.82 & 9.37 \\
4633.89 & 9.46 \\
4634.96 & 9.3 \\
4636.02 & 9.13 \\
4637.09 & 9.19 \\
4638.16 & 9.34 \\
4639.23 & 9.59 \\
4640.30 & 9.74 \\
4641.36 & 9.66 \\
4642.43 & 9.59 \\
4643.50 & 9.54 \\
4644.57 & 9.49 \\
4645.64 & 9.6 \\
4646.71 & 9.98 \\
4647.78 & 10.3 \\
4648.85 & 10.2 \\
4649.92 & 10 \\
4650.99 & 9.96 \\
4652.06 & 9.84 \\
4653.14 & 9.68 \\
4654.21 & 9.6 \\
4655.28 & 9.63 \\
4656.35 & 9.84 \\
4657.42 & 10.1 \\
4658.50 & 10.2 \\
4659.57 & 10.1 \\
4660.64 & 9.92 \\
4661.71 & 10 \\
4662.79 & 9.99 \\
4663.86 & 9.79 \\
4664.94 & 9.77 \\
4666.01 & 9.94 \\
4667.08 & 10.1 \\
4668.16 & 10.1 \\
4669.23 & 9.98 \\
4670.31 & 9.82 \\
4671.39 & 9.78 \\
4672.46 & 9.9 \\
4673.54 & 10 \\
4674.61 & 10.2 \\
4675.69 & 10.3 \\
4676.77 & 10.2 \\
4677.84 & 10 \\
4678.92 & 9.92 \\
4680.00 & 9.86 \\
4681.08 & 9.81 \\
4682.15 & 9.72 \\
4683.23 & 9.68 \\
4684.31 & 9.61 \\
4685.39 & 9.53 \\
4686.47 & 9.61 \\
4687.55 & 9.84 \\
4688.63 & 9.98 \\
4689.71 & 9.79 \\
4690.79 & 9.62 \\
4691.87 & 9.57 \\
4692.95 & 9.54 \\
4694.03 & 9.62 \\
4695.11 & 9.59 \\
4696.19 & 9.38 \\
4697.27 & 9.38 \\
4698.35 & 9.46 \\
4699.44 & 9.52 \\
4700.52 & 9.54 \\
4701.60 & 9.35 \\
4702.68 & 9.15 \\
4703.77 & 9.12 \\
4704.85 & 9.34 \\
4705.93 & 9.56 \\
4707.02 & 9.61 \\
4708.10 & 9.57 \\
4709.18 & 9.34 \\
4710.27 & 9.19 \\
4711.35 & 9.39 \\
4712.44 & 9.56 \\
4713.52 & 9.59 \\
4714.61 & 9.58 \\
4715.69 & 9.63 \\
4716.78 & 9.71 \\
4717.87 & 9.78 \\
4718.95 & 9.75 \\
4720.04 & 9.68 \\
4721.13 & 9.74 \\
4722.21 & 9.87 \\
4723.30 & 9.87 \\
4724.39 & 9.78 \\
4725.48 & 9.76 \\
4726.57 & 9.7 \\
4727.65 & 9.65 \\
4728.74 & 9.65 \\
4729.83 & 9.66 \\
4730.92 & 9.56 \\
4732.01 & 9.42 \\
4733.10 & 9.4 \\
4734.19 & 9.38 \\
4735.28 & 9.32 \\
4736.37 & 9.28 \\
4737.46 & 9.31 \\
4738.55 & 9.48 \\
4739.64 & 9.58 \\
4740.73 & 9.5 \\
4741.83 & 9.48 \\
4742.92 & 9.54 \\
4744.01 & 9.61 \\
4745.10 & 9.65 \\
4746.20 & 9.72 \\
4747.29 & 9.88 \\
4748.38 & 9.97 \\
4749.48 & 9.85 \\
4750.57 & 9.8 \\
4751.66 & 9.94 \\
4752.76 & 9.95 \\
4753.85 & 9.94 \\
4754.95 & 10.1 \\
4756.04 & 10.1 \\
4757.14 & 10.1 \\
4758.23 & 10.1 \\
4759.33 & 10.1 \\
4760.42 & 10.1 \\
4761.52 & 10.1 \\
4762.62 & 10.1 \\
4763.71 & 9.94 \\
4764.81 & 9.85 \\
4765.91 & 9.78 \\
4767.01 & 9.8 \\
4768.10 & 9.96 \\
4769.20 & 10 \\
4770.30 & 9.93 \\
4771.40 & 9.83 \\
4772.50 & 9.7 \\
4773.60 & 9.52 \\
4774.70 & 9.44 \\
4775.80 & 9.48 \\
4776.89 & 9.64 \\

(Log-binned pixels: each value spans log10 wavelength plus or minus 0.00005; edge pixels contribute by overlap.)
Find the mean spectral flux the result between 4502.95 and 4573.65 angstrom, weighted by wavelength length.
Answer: 9.25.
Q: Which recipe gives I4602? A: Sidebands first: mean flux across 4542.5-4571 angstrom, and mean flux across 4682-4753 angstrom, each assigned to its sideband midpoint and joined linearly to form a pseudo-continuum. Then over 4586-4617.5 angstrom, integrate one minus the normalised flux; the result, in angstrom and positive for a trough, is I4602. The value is 0.6 angstrom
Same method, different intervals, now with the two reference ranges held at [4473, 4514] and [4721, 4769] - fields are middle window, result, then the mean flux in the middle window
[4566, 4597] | 0.7 angstrom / 9.31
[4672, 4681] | -0.4 angstrom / 10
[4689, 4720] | 0.6 angstrom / 9.51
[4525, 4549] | 0.8 angstrom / 9.15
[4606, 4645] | 1.6 angstrom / 9.18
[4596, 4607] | 0.4 angstrom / 9.2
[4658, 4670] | -0.4 angstrom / 9.99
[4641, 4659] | -0.4 angstrom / 9.83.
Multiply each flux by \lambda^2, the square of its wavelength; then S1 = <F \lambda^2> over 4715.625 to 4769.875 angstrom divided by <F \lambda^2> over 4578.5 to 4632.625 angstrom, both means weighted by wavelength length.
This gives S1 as 1.13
